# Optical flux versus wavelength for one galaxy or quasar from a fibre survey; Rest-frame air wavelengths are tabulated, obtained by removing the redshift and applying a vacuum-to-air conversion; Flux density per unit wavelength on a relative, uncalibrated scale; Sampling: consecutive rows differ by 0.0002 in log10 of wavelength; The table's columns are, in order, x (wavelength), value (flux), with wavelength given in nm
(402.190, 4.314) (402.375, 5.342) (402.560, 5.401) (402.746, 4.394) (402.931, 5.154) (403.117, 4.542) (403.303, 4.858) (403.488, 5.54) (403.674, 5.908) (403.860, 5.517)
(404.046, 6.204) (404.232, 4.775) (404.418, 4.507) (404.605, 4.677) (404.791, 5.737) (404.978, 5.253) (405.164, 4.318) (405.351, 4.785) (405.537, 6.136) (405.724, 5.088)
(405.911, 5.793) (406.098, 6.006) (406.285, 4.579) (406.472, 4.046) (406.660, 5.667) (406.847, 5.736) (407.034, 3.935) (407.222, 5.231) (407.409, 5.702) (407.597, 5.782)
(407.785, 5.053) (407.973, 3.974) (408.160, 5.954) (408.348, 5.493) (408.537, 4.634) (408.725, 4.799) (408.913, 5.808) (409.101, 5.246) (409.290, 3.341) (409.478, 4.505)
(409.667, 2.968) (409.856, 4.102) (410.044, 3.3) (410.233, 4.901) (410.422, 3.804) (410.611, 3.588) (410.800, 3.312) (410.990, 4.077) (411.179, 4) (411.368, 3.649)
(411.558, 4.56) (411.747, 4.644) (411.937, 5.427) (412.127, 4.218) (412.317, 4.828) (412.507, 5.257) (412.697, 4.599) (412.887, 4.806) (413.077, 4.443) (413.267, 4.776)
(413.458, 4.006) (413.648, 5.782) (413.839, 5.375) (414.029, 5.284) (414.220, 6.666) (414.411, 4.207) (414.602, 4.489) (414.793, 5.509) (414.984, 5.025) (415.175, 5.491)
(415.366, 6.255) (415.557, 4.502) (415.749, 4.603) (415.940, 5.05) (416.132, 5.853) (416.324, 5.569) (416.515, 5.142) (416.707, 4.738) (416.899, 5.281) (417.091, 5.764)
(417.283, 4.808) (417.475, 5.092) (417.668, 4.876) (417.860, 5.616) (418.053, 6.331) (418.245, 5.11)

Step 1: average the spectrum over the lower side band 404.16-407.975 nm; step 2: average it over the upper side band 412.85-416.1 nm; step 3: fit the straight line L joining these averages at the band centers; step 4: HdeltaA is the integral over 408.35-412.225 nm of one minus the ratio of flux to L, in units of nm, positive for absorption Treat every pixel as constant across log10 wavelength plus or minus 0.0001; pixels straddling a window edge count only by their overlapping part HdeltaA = 0.63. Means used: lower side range 5.11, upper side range 5.1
